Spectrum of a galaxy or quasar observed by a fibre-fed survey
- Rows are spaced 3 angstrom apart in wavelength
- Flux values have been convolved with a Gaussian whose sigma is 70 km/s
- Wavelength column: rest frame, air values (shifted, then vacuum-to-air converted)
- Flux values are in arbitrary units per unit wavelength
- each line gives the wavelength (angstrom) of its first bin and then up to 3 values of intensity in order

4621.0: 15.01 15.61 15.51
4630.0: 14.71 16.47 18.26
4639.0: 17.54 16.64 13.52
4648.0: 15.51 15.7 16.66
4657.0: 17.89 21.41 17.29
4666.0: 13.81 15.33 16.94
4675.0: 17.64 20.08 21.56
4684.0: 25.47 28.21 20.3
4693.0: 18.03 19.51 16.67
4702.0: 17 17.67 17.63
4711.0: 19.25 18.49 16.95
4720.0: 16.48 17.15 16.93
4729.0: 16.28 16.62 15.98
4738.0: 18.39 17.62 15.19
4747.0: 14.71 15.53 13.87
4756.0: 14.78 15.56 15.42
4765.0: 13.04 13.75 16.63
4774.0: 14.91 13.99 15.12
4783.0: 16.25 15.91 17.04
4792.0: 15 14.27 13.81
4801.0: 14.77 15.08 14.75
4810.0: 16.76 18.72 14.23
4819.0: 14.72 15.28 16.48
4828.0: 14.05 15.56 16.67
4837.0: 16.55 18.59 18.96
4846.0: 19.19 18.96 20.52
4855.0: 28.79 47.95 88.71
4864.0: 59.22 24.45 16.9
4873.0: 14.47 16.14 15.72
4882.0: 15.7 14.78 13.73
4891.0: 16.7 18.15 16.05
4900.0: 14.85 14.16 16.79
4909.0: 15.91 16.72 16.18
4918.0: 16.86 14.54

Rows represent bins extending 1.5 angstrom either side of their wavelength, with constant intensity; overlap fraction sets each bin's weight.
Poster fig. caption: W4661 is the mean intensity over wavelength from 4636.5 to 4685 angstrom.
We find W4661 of 17.6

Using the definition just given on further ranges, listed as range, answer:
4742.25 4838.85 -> 15.3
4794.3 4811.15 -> 14.9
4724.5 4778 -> 15.5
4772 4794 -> 15.5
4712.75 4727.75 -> 17.2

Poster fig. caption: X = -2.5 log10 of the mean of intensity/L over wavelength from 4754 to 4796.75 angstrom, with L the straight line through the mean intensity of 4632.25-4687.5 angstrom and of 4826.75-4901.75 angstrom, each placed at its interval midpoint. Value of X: 0.36 mag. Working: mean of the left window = 18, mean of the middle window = 15.1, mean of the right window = 23.3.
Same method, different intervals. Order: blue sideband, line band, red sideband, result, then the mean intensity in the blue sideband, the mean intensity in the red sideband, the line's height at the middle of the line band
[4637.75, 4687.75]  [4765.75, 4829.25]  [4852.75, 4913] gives 0.391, 18.2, 24.3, 21.9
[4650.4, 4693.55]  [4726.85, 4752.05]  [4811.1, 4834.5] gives 0.088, 19.2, 15.7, 17.6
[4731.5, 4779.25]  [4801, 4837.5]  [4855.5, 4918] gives 0.228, 15.3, 23.6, 19.3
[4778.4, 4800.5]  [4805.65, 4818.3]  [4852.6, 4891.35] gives 0.184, 15.3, 28.9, 19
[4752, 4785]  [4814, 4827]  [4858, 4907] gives 0.249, 14.9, 24.3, 19.2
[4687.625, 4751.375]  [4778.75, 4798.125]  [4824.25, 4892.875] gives 0.313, 17.4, 23.9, 20.6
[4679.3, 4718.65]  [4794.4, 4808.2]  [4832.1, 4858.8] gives 0.420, 19.7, 22.1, 21.4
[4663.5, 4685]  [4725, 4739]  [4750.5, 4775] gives -0.048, 18.5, 14.8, 16.1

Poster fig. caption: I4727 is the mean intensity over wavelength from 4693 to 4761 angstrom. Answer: 16.8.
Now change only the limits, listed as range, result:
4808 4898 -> 22.1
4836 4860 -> 25.2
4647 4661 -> 17.4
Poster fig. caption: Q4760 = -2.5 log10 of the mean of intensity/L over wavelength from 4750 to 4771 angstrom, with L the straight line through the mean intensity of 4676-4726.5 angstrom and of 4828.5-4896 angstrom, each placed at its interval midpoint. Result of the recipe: 0.40 mag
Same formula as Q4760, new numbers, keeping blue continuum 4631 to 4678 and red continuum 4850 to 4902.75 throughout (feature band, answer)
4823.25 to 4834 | 0.462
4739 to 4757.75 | 0.315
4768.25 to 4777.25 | 0.382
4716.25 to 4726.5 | 0.156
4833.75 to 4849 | 0.314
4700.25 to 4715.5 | 0.056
